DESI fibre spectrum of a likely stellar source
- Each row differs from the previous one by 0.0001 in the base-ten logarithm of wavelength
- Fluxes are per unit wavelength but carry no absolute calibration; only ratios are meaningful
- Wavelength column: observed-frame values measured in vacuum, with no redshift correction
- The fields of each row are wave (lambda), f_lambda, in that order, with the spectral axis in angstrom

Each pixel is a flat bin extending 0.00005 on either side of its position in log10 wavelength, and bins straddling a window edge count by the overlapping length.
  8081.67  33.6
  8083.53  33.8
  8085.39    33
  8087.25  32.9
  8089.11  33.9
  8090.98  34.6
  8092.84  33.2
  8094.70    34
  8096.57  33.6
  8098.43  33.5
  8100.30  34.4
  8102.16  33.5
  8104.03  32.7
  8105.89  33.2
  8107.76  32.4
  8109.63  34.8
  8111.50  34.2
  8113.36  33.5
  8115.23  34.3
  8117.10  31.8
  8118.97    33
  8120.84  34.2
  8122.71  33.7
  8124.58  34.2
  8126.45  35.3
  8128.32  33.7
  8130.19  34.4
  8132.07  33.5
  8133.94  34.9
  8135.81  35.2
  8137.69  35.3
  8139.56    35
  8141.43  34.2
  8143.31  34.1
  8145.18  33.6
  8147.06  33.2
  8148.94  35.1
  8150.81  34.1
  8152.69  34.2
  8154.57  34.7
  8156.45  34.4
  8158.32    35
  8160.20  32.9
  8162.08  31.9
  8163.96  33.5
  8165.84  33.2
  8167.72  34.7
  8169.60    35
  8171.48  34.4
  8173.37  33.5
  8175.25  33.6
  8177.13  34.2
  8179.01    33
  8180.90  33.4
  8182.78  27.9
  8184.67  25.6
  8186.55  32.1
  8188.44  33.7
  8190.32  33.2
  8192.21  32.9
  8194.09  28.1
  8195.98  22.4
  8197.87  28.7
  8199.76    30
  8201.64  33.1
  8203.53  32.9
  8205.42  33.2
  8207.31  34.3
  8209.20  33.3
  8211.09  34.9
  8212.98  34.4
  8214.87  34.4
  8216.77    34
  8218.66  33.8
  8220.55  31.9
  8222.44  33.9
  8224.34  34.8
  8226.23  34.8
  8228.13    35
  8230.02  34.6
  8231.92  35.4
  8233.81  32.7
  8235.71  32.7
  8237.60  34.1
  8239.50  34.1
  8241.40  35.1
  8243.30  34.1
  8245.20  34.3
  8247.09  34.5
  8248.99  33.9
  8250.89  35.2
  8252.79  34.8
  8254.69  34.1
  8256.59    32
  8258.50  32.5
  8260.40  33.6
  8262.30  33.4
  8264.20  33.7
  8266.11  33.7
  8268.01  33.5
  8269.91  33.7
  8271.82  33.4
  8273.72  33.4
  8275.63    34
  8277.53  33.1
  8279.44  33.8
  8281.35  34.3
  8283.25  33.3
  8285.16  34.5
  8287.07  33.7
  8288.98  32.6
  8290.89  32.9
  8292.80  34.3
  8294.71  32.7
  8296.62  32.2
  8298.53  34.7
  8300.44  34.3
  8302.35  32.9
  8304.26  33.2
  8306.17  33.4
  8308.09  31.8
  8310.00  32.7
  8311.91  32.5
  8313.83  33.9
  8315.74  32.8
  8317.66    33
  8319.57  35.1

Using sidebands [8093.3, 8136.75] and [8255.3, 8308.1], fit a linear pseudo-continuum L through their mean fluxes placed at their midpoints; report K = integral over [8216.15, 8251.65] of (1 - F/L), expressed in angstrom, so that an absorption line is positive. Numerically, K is -0.7 angstrom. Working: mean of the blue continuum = 33.8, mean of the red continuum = 33.4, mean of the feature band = 34.2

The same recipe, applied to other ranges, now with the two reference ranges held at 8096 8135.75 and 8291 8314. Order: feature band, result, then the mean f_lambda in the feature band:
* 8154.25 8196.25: 1.5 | 32.4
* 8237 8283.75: -0.7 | 33.8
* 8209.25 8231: -0.5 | 34.2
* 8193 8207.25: 1.5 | 30.1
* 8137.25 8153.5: -0.3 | 34.3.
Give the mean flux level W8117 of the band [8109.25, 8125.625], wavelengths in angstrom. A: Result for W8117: 33.7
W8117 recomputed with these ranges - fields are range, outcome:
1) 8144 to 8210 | 32.5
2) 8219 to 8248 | 34.1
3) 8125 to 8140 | 34.6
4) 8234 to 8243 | 33.9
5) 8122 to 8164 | 34.2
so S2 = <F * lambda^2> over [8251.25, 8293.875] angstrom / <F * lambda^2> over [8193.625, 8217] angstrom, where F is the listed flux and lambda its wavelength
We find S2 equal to 1.1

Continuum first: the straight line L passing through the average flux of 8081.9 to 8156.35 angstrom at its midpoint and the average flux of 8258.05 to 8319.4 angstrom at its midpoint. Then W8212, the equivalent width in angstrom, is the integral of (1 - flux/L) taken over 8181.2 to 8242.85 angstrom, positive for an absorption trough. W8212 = 1.9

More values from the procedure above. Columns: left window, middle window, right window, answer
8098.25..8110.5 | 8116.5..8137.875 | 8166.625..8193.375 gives -0.6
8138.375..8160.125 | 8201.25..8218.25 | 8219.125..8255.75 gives 0.2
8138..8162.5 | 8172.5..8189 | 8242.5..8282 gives 1.1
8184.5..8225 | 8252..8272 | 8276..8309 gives -0.3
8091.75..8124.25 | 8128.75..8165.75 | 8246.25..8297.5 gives -0.6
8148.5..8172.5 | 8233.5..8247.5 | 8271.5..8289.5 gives -0.1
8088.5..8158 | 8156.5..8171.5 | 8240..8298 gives 0.0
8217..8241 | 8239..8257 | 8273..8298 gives -0.2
